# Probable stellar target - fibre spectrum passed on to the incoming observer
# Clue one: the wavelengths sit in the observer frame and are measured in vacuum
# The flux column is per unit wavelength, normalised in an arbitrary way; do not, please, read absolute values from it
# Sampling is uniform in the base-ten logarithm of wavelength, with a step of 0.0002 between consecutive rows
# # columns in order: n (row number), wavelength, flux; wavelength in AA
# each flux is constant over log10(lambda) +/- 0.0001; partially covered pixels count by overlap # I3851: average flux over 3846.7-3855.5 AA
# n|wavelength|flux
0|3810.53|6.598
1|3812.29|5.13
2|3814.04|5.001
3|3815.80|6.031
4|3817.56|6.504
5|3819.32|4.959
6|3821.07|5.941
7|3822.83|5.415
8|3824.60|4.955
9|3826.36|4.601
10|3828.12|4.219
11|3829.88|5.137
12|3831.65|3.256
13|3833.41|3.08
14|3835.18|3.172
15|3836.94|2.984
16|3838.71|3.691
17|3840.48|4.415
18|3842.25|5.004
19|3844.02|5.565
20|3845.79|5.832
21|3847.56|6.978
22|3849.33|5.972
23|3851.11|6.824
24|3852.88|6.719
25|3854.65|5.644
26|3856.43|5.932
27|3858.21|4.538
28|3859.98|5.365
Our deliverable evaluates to 6.43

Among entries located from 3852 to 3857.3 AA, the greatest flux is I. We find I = 6.719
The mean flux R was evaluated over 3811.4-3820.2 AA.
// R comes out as 5.53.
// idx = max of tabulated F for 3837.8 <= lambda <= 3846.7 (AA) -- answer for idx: 5.832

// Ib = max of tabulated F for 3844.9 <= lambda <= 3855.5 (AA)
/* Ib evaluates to 6.978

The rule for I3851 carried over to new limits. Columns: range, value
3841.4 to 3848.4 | 5.84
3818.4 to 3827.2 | 5.18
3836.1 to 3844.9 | 4.34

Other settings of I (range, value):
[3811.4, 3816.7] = 6.031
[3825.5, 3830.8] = 5.137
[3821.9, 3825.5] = 5.415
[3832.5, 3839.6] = 3.691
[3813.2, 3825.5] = 6.504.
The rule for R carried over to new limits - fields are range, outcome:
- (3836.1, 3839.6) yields 3.34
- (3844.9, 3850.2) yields 6.27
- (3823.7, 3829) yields 4.59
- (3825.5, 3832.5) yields 4.31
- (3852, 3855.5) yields 6.19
